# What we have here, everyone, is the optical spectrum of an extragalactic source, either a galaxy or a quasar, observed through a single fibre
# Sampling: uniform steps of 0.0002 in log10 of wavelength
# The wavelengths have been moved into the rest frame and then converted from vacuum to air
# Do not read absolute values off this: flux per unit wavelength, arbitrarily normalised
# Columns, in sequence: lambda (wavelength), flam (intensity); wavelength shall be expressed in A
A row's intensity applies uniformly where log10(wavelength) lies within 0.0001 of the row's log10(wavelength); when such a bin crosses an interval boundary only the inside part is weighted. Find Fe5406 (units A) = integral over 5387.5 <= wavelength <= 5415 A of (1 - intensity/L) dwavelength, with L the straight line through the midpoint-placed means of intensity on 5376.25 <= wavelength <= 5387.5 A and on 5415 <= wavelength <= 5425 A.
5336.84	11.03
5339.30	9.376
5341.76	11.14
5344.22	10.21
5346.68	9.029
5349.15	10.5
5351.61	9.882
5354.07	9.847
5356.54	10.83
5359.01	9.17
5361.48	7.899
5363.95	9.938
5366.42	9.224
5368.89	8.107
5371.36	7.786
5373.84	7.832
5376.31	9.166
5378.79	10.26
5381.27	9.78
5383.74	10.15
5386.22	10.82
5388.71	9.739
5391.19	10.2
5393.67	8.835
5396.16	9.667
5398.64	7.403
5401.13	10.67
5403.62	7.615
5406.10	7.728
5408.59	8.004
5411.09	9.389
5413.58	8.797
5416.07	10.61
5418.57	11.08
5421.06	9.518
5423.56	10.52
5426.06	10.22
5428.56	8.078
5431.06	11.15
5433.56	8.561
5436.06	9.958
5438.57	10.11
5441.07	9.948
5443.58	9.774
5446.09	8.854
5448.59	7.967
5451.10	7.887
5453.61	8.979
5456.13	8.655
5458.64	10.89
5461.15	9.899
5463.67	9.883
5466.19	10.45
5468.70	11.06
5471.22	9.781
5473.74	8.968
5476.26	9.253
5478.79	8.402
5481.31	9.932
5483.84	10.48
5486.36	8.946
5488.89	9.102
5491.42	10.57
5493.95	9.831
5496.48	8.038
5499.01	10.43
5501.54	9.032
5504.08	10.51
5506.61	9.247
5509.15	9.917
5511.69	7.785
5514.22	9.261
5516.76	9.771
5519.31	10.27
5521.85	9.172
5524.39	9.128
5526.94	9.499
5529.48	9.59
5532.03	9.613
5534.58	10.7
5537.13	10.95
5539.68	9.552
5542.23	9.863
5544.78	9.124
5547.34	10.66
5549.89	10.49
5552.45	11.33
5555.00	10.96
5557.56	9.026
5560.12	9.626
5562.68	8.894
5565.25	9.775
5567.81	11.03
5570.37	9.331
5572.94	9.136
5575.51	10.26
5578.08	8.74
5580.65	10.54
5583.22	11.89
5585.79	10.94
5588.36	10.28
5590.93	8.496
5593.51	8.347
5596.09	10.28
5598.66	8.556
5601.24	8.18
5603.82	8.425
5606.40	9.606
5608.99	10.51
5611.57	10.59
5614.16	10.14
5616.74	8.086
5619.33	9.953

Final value 3.6 A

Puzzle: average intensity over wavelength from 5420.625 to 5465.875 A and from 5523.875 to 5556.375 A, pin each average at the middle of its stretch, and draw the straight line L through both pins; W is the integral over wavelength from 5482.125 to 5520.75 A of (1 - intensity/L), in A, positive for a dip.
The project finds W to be 1.3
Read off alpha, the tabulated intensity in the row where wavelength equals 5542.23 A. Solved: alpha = 9.863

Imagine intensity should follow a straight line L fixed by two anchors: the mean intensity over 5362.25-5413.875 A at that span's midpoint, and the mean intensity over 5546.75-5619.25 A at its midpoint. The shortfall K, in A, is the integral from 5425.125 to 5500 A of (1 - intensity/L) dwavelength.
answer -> -1.37 A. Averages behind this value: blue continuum 9.1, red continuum 9.78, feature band 9.53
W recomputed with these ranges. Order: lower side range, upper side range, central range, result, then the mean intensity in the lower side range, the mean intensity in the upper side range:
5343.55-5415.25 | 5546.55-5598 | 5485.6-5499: 0.4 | 9.26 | 9.98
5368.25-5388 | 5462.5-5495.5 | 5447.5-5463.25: 0.9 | 9.28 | 9.73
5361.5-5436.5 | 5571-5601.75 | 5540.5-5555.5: -1.2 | 9.33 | 9.67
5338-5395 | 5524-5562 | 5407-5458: 1.7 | 9.55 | 10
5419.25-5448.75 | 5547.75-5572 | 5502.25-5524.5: 1.0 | 9.64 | 10.1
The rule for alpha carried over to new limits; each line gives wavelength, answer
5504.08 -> 10.51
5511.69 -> 7.785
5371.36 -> 7.786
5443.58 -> 9.774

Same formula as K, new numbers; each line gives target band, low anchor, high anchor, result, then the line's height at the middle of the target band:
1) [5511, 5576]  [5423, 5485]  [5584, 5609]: -2.6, 9.44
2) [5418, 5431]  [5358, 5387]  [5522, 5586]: -0.7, 9.4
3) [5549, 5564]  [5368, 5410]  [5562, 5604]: -0.8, 9.55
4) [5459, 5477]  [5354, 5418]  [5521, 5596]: -0.8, 9.54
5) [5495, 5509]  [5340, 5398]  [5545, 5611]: 0.3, 9.71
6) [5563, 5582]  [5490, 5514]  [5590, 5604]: -1.8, 8.93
